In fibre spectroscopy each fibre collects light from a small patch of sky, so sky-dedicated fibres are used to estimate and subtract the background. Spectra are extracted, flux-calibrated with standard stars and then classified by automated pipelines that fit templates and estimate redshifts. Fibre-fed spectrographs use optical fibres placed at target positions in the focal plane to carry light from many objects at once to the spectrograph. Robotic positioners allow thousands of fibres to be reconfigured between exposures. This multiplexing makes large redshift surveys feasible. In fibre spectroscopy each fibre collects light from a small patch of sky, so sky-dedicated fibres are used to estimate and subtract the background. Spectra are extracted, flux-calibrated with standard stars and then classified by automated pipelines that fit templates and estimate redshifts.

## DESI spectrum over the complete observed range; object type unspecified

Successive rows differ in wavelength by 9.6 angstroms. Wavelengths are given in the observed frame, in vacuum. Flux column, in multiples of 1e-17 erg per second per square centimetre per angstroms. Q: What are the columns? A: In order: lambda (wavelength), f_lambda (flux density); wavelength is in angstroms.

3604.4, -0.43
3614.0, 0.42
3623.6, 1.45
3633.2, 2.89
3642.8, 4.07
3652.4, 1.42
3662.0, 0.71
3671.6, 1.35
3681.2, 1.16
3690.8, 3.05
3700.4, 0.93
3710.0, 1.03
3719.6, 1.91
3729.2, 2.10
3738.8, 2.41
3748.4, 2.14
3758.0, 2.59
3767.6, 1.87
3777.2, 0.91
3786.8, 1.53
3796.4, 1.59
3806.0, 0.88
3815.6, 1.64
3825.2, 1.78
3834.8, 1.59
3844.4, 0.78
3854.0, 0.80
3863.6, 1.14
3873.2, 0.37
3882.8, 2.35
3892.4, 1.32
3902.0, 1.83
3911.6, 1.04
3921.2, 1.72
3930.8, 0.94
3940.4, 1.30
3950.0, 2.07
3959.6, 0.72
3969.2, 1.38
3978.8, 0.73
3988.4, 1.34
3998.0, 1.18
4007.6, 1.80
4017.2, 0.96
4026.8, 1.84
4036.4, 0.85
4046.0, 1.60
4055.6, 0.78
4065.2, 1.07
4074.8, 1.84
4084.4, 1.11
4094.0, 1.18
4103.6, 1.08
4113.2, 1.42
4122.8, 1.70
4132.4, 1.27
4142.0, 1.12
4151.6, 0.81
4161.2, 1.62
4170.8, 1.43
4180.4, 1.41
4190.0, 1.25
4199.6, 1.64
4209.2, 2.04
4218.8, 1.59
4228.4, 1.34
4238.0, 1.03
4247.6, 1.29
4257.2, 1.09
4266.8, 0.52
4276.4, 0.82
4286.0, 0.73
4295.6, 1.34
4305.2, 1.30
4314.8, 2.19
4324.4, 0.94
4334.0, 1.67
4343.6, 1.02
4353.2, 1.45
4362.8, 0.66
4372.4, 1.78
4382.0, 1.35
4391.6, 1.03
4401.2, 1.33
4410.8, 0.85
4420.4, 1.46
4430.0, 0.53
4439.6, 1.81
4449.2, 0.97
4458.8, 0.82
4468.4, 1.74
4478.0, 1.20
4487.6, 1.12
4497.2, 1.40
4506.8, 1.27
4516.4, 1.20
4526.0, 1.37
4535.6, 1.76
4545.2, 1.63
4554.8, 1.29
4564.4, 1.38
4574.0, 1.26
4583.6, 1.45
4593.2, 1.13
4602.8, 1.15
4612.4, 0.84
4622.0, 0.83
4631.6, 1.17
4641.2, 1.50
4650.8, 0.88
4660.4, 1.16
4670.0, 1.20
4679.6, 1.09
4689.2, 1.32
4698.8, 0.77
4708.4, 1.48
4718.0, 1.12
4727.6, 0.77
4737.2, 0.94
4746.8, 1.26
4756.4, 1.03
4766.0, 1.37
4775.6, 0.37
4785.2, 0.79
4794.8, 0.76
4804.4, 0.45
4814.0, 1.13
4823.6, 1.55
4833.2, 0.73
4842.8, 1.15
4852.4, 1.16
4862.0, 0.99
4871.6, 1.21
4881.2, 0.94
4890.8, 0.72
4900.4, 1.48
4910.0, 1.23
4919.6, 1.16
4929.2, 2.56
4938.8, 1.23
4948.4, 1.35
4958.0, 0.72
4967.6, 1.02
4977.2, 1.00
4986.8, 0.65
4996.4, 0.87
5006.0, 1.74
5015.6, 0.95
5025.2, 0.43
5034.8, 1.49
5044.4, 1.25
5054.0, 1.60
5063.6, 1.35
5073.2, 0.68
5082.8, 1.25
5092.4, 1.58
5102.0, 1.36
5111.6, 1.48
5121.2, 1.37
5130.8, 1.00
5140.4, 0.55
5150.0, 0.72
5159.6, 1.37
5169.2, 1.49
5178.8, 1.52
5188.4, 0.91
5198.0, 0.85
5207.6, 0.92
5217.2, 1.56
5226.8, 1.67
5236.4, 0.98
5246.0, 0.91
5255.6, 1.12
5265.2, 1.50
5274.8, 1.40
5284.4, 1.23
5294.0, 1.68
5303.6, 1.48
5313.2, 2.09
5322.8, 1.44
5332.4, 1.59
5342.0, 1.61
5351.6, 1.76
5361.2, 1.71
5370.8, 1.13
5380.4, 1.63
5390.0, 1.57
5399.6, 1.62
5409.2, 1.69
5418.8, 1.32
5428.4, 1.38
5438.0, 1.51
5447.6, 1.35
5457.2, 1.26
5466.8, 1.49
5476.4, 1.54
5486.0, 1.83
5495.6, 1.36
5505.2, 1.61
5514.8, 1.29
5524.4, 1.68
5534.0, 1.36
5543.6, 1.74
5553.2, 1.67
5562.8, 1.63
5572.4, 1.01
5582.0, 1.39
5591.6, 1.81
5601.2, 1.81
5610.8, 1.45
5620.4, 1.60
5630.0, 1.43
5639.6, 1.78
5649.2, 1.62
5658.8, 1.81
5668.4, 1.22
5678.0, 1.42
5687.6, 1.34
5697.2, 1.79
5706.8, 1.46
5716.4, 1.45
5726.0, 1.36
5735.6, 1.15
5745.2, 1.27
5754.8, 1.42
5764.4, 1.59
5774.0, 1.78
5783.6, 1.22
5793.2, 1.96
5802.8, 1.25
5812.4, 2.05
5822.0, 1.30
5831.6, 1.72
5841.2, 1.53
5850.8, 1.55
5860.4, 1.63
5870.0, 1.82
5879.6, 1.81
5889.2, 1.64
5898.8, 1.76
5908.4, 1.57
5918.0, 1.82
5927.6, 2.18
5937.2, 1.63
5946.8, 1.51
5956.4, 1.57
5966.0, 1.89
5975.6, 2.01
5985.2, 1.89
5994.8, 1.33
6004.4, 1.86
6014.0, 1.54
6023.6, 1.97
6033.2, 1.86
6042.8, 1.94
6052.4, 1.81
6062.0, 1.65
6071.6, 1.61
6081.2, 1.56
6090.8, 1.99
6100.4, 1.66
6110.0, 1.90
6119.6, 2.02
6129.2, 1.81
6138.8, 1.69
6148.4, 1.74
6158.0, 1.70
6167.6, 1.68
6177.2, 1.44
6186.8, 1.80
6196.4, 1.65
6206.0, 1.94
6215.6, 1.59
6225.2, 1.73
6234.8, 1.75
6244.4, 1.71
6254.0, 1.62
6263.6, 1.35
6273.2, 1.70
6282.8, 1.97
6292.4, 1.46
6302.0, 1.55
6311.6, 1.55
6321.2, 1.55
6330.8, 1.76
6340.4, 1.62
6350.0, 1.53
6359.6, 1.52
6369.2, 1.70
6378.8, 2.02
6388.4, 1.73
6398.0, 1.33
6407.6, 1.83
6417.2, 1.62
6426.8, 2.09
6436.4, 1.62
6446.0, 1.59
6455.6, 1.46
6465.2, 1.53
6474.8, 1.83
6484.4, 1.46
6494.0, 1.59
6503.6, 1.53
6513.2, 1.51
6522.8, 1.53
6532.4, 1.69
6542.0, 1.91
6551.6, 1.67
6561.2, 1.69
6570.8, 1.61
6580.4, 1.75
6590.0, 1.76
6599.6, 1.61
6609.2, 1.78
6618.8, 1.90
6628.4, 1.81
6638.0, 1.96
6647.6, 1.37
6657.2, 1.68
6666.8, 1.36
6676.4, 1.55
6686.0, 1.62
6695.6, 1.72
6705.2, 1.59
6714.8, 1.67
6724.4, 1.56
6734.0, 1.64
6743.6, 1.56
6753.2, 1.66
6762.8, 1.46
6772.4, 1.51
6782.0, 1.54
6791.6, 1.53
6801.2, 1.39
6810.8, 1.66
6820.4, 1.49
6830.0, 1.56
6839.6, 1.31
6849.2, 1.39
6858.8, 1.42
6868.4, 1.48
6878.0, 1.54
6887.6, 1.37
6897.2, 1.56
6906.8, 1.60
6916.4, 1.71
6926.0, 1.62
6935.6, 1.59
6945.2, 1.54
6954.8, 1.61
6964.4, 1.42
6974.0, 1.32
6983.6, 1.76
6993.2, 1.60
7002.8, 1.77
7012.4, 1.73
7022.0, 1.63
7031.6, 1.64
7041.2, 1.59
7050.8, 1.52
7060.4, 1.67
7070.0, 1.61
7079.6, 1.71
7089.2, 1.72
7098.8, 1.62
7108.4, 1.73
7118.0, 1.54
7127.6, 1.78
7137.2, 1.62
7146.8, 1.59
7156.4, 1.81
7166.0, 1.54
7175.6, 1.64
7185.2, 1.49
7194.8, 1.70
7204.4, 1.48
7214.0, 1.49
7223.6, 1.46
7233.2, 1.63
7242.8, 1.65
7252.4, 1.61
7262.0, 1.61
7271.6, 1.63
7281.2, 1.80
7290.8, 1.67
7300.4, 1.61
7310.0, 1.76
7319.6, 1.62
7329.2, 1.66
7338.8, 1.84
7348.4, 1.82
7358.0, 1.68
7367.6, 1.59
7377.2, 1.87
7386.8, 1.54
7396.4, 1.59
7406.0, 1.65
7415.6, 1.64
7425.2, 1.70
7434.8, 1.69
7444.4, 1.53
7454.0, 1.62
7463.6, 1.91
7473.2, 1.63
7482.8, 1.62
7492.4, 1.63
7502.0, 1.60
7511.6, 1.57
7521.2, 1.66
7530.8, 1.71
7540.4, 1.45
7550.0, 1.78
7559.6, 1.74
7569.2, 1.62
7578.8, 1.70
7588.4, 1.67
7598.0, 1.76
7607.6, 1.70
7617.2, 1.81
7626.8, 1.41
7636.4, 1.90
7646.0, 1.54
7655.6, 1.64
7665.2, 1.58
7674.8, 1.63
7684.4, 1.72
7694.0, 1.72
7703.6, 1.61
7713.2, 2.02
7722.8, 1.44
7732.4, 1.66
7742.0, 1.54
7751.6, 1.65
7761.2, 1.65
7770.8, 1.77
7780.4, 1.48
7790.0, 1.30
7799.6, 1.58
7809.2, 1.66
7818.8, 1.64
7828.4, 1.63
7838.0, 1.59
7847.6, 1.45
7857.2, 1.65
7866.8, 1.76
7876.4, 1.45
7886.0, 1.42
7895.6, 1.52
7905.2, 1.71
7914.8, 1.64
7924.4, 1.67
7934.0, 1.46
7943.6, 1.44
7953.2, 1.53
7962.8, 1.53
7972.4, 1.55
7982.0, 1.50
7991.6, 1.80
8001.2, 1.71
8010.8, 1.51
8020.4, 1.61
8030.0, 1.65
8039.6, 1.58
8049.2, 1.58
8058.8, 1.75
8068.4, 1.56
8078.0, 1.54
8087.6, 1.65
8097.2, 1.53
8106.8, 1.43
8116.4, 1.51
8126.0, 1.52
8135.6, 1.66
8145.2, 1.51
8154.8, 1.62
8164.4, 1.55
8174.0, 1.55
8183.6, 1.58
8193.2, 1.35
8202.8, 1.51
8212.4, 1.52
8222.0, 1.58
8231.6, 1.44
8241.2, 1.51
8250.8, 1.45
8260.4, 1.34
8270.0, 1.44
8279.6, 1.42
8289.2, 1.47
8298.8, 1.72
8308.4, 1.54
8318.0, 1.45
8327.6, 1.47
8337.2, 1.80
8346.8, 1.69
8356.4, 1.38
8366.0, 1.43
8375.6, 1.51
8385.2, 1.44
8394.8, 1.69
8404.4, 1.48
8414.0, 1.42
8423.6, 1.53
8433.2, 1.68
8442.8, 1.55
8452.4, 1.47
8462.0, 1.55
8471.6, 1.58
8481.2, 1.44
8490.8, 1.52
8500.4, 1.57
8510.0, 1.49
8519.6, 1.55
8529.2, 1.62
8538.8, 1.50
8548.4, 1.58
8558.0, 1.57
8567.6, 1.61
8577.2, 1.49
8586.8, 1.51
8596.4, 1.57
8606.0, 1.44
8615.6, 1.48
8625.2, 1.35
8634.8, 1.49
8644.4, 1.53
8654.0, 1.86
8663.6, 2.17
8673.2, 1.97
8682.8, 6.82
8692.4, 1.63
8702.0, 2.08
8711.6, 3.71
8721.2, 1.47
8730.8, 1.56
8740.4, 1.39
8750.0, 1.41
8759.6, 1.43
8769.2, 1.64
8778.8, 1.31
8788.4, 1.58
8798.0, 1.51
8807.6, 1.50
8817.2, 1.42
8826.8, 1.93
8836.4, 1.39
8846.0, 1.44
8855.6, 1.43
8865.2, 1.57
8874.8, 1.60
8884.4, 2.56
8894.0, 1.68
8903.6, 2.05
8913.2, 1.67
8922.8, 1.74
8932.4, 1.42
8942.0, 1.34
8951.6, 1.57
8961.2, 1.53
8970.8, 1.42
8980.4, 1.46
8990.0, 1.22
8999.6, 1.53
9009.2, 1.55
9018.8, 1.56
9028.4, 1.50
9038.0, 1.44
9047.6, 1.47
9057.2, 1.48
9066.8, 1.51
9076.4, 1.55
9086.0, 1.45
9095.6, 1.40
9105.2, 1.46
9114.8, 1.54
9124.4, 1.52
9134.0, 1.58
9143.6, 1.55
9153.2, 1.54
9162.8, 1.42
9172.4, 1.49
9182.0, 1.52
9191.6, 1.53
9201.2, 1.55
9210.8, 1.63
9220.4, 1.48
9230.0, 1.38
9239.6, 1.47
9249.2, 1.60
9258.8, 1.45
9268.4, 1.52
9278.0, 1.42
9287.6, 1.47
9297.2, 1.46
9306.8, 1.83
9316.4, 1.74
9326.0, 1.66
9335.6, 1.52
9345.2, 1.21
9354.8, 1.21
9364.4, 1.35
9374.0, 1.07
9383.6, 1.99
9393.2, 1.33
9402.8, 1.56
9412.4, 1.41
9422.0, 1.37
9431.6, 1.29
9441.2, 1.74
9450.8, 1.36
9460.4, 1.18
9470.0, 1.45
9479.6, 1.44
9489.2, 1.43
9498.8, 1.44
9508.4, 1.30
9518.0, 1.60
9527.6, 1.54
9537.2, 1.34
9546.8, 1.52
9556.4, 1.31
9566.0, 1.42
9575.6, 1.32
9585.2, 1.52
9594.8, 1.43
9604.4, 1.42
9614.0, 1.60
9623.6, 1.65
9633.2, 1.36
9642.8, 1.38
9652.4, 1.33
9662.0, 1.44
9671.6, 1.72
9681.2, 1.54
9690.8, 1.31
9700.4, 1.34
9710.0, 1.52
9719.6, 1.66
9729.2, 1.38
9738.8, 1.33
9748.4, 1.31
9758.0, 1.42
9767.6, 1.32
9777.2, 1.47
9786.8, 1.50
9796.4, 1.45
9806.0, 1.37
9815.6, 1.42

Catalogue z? 0.32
